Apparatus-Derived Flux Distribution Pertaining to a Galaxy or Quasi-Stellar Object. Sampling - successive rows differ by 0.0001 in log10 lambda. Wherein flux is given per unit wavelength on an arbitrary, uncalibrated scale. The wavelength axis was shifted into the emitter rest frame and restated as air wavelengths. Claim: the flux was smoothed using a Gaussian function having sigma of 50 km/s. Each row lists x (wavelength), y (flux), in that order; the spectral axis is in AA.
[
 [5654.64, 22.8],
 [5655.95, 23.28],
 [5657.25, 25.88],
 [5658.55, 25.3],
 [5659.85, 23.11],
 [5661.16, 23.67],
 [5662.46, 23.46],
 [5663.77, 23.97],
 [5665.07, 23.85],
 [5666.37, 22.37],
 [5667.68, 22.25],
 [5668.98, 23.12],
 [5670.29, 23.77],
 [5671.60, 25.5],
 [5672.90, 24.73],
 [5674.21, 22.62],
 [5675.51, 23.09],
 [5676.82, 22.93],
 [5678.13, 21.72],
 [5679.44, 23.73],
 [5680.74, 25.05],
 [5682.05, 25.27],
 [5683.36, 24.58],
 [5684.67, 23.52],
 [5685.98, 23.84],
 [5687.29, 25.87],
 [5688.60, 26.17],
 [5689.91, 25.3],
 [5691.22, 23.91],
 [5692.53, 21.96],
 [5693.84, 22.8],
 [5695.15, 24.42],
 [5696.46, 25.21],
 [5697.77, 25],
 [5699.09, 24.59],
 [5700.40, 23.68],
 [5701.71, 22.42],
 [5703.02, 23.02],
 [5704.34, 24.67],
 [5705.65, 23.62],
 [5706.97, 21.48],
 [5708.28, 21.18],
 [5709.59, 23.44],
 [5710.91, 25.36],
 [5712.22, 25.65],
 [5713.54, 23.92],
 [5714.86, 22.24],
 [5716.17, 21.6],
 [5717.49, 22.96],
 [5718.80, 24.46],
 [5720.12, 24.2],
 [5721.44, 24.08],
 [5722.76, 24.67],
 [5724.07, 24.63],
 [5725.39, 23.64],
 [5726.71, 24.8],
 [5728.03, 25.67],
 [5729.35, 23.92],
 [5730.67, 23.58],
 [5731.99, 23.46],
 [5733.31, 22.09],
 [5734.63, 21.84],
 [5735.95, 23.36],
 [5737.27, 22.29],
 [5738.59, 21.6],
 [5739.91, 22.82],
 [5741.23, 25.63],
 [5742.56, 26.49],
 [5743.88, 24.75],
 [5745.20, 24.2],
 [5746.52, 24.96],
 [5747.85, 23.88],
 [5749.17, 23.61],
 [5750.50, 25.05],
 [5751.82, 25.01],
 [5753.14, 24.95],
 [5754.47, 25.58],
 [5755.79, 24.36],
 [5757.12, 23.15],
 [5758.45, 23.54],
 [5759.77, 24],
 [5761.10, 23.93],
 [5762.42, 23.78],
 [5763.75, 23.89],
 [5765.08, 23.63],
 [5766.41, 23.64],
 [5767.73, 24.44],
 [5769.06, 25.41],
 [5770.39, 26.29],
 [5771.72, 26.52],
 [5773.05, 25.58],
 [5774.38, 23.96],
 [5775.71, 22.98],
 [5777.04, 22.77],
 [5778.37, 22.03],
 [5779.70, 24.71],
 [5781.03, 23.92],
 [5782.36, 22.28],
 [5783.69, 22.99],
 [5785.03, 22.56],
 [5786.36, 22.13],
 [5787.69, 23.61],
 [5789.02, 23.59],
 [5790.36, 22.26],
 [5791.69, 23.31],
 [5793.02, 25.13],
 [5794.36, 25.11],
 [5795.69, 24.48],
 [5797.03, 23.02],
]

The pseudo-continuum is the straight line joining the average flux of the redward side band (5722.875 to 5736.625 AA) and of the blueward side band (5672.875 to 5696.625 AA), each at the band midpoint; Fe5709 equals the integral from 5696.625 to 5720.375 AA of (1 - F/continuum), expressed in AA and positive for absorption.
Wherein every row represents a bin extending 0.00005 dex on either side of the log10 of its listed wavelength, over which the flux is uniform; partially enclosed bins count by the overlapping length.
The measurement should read 0.31 AA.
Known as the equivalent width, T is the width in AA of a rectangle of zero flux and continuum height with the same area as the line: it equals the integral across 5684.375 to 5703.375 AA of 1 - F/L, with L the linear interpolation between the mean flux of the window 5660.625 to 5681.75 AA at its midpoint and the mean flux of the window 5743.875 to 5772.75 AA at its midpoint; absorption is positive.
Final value -0.29 AA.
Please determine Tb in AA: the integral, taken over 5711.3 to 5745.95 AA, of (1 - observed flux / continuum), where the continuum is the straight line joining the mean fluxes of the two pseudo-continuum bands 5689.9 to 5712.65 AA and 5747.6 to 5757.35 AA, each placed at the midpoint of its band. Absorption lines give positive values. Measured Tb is 0.49 AA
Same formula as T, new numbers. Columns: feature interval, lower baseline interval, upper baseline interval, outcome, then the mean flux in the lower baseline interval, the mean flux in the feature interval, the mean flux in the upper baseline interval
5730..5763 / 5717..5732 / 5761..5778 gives 0.5 AA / 24.2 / 23.9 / 24.3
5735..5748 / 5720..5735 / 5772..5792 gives -0.1 AA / 23.9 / 24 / 23.3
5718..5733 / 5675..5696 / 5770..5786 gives -0.2 AA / 24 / 24.2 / 23.8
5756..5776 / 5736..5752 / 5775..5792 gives -0.7 AA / 24.1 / 24.3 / 23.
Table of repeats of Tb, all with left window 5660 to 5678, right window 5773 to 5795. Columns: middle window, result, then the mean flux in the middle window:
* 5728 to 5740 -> 0.2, 22.9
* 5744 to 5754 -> -0.5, 24.6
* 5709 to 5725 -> -0.4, 23.9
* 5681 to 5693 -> -0.6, 24.5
